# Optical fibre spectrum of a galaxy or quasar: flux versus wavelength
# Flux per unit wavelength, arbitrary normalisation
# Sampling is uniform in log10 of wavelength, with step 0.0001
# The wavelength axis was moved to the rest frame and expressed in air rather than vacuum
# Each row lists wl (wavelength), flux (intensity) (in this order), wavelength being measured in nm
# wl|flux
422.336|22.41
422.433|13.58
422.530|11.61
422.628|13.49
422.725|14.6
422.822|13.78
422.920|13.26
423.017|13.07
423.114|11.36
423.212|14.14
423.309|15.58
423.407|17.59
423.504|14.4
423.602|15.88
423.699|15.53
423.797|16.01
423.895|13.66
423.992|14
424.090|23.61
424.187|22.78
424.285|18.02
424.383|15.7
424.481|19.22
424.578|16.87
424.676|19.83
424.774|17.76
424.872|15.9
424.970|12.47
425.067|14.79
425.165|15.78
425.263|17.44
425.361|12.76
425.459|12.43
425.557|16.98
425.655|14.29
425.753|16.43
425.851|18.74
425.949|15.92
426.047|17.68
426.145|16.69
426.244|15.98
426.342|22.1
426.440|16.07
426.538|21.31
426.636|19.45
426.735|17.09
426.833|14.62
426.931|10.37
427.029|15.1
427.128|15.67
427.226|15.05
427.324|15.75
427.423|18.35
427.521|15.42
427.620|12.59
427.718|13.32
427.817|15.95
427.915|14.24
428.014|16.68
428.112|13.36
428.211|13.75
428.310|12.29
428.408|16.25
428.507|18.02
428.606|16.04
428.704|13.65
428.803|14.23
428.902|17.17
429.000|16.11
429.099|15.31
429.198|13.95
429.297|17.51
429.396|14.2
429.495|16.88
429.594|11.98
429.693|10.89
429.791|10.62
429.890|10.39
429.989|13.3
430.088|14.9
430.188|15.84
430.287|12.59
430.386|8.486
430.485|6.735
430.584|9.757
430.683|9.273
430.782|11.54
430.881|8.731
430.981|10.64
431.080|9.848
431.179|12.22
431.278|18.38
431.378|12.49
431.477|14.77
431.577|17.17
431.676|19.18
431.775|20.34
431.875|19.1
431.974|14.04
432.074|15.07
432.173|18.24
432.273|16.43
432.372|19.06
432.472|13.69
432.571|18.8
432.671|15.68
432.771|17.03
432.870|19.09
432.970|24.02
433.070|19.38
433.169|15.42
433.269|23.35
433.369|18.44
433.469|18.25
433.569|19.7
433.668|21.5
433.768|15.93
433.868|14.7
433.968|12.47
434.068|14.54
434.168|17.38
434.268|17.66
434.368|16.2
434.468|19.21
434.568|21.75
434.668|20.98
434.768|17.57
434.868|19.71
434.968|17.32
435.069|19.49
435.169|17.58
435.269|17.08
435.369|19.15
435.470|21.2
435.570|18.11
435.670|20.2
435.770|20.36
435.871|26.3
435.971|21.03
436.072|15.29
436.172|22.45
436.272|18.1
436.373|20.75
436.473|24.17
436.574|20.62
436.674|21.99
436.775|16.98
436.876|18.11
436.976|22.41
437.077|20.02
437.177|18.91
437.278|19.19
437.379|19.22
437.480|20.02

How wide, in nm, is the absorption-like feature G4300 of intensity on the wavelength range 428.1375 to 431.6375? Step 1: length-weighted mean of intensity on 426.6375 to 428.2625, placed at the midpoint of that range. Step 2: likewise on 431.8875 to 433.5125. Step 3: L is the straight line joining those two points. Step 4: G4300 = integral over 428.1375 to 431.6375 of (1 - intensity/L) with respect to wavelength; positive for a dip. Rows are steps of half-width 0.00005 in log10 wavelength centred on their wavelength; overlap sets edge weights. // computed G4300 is 0.631 nm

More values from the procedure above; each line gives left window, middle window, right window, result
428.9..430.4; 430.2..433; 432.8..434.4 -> 0.23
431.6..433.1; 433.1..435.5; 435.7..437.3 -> 0.12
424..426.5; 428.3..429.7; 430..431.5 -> -0.18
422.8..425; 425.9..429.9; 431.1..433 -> 0.28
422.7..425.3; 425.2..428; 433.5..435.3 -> 0.08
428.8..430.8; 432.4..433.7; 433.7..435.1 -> -0.21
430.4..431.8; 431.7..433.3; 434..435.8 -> -0.34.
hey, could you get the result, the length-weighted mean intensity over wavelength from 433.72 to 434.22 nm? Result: 15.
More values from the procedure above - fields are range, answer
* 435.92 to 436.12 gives 18.2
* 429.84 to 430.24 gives 13.6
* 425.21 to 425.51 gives 14.2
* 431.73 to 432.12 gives 17.1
